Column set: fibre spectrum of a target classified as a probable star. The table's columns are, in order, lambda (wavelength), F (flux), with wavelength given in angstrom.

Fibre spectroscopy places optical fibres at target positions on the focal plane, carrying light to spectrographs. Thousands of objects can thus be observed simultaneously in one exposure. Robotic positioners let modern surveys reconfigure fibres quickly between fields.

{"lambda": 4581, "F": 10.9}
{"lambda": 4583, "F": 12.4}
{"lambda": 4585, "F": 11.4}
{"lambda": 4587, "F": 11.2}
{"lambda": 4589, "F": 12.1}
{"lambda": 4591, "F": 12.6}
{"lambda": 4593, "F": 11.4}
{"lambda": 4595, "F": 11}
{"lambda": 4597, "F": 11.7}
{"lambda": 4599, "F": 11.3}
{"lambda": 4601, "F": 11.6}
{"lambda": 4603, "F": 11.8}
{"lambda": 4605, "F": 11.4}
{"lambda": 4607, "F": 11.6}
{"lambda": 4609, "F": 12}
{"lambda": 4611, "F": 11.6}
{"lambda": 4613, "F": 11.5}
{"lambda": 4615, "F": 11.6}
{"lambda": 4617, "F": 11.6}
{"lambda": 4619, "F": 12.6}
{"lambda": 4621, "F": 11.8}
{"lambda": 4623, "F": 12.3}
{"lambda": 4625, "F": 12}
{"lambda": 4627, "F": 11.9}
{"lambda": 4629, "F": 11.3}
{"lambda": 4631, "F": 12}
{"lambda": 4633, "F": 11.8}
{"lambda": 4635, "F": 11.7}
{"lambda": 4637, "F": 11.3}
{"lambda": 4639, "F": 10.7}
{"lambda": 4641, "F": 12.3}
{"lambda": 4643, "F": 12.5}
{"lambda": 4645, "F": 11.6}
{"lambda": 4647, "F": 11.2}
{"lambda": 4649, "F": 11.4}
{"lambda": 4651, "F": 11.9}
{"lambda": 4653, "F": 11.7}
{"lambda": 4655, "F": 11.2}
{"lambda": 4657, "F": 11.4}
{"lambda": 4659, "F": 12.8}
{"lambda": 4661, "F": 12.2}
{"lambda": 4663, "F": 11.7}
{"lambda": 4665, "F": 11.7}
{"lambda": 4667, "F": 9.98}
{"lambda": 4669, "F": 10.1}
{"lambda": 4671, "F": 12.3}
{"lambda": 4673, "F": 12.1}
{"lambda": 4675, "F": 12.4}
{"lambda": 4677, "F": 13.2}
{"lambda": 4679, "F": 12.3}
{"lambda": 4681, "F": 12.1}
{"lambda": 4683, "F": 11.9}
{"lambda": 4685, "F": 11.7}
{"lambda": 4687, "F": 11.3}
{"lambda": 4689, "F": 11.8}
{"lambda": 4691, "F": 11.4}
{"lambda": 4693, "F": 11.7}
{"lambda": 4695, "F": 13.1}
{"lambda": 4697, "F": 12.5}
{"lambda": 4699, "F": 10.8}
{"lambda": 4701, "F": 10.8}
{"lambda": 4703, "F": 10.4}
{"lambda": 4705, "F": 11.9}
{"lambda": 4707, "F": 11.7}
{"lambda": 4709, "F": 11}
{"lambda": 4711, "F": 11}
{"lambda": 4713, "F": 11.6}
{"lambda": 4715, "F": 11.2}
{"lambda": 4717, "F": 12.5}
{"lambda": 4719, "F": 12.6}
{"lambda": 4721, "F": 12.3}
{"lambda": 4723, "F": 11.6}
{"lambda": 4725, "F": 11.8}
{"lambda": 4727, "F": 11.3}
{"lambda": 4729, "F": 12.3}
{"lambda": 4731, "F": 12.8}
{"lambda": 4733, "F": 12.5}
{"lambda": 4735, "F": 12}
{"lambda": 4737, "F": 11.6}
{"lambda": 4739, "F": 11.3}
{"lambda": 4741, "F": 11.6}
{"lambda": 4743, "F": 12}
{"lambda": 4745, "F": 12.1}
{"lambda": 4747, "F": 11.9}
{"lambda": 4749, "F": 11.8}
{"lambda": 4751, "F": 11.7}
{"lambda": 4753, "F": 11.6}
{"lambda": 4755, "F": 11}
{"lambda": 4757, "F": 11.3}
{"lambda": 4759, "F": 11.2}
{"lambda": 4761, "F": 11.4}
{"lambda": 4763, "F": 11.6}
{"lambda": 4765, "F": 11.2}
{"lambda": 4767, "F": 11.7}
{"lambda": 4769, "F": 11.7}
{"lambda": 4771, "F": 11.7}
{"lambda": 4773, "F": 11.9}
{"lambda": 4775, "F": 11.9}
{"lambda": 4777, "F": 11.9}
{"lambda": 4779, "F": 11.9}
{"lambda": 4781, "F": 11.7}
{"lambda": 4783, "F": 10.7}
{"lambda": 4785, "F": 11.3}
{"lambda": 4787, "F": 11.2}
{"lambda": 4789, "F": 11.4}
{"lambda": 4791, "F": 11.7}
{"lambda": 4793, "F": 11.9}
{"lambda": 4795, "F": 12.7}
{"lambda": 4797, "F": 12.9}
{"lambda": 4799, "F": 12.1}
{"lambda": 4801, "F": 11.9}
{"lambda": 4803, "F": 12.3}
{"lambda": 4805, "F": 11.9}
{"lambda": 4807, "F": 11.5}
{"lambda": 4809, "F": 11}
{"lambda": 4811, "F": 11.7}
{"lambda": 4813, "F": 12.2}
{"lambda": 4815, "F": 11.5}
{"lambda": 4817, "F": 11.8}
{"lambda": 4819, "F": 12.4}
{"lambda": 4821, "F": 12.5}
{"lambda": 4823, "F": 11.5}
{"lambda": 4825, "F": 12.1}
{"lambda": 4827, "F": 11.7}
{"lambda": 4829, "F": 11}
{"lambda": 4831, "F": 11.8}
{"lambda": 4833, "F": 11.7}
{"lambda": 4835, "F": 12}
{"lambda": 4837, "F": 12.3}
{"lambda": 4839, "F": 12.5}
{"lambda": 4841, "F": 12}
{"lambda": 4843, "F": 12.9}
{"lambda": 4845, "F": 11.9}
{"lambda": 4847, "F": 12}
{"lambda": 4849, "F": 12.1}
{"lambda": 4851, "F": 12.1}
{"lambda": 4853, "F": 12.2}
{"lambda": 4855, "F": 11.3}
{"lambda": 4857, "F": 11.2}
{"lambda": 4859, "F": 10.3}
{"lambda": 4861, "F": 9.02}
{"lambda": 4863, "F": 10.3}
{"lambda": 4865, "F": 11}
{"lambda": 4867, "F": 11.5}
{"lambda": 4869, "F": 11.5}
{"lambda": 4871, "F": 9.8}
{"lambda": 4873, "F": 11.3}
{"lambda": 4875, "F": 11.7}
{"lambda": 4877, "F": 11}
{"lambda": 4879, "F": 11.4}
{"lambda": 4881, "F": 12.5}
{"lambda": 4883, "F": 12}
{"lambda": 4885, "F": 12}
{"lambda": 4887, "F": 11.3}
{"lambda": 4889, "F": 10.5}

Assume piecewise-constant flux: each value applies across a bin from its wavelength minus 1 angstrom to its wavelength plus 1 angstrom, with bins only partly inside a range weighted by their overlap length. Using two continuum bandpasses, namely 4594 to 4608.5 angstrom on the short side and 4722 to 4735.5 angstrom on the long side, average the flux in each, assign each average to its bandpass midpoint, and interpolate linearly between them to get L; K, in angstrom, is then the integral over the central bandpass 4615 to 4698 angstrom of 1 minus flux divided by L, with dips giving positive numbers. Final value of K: -0.5 angstrom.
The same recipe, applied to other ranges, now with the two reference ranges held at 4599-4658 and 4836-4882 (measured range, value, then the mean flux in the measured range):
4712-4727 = -0.38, 11.9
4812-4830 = -0.54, 11.9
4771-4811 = -0.83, 11.8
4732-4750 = -0.44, 11.9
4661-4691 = -0.29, 11.8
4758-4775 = -0.02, 11.6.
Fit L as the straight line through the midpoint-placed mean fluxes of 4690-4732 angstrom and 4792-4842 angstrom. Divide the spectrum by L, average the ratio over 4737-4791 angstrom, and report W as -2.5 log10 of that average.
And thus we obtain 0.025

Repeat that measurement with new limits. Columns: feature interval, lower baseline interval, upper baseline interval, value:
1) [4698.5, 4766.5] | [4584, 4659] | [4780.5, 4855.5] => 0.02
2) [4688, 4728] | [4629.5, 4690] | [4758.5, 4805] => 0.01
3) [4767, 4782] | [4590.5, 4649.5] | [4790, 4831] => 0.01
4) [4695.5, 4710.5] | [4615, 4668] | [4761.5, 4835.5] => 0.04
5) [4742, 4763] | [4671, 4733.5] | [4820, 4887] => 0.02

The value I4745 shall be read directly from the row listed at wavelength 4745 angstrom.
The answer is 12.1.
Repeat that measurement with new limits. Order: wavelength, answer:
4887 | 11.3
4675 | 12.4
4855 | 11.3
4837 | 12.3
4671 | 12.3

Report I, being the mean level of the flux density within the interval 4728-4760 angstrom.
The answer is 11.8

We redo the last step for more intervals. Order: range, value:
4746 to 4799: 11.7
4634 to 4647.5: 11.6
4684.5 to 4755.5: 11.7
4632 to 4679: 11.7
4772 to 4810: 11.8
